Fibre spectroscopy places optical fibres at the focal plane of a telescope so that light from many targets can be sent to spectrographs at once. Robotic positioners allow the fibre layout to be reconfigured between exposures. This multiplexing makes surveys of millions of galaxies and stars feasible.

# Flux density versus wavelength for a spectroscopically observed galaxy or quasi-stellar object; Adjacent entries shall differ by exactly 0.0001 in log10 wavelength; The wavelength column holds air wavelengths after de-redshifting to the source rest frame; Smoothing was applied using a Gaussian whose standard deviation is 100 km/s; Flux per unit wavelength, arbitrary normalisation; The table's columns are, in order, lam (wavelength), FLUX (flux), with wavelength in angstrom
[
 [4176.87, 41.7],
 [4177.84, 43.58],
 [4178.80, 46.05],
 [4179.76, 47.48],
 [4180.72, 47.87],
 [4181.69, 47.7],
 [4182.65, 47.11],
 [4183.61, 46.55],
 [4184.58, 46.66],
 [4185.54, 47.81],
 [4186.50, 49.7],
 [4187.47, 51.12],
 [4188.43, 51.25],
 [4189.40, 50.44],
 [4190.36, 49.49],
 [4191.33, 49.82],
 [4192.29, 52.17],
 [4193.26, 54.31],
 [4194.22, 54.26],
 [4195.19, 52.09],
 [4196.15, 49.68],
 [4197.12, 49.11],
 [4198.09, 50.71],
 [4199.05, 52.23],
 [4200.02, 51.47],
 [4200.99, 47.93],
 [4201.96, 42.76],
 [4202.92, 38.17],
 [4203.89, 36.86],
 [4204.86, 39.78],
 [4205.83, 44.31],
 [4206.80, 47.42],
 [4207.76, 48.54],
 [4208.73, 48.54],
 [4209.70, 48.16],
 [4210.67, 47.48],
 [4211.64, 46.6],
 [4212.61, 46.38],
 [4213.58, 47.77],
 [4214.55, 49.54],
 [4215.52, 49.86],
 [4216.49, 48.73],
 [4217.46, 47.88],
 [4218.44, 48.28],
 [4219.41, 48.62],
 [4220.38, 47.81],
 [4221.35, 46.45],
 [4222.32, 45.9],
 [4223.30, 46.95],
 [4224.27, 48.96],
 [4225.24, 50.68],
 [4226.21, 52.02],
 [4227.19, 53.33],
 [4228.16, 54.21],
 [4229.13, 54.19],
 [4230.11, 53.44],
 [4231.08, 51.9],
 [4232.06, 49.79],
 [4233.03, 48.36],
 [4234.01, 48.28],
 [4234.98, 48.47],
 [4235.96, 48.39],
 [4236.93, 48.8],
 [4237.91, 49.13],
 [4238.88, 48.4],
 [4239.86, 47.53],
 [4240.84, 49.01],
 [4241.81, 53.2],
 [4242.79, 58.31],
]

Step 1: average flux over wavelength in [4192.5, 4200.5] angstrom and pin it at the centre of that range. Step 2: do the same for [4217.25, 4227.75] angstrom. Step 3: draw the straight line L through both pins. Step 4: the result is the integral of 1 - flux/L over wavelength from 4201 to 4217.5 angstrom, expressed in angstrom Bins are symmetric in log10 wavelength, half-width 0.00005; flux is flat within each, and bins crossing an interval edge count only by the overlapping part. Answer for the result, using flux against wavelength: 1.5 angstrom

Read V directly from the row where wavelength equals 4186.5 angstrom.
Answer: 49.7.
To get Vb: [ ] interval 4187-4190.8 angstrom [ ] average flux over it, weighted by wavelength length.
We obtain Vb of 50.6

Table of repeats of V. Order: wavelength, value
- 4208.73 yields 48.54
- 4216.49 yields 48.73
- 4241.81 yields 53.2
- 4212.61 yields 46.38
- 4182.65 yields 47.11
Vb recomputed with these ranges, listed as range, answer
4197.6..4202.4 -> 49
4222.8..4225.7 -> 48.8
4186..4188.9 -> 50.7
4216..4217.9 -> 48.4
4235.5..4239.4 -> 48.7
